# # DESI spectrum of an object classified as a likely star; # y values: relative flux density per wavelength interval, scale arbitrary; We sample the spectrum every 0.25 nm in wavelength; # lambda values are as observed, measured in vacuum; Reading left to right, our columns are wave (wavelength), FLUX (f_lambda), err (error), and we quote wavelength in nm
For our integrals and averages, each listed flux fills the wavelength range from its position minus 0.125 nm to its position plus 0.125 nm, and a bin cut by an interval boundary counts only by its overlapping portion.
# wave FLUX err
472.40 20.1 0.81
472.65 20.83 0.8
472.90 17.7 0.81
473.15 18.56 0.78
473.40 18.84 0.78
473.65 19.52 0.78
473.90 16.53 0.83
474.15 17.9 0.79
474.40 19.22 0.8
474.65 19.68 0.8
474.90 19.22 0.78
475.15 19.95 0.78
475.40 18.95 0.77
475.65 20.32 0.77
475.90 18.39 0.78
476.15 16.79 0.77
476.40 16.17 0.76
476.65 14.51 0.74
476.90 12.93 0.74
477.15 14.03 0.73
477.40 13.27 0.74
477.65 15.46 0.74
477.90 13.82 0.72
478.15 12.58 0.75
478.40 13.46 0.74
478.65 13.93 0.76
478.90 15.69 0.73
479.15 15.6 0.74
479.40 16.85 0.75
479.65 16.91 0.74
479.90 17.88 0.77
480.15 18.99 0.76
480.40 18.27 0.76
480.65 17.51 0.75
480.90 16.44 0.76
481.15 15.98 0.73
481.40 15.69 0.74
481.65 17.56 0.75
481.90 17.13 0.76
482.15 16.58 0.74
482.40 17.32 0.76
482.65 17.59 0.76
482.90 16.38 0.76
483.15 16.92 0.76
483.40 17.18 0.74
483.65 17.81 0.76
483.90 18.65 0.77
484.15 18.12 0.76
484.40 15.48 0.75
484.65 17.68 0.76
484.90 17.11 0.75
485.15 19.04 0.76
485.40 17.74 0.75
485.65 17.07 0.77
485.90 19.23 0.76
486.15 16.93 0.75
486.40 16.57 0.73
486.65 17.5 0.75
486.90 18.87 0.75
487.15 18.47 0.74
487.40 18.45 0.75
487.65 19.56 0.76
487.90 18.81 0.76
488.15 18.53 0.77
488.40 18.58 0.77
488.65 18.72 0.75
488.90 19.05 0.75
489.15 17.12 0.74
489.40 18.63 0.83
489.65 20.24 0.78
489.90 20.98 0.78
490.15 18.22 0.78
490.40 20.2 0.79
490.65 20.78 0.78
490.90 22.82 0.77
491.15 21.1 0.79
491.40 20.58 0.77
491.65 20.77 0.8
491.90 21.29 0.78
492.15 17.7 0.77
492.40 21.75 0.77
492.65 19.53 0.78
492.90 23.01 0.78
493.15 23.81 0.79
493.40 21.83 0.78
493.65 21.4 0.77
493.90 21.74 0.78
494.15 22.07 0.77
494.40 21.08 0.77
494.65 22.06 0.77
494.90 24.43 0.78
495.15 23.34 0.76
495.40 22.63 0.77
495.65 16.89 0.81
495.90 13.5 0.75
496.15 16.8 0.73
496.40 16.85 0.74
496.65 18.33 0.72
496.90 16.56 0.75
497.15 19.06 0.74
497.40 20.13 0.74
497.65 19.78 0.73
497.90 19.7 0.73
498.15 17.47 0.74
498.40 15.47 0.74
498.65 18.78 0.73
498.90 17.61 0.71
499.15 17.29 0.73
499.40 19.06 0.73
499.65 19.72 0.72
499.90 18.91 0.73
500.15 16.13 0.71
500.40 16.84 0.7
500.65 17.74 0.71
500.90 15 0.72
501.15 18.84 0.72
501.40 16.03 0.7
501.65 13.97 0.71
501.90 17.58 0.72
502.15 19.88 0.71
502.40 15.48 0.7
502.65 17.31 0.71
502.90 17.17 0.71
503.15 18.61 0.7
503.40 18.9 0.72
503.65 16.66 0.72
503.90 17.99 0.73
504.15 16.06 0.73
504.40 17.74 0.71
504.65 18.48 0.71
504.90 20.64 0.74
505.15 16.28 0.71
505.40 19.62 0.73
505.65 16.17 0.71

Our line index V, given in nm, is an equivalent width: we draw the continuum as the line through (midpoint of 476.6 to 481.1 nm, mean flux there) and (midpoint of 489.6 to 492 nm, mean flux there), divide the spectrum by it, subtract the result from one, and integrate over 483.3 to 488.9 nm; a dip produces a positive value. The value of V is 0.183 nm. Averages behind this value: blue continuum 15.5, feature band 18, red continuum 20.7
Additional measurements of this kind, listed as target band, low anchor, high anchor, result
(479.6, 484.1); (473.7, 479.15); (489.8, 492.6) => 0.15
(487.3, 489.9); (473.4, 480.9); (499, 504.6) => -0.28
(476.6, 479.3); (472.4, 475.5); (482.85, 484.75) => 0.61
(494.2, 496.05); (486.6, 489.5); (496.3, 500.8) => -0.24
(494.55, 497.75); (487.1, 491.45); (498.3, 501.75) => -0.20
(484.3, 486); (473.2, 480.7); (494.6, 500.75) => -0.01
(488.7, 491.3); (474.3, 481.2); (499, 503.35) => -0.44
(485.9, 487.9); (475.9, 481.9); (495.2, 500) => -0.16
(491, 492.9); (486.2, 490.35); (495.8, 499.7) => -0.23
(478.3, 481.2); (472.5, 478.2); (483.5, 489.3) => 0.18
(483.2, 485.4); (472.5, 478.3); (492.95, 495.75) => 0.21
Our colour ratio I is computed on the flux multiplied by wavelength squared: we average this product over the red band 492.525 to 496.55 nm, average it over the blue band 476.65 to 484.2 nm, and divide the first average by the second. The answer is 1.4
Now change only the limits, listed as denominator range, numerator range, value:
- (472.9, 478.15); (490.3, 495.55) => 1.36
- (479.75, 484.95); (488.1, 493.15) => 1.21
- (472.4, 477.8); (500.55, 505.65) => 1.11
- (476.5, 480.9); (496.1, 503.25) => 1.25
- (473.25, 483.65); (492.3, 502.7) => 1.22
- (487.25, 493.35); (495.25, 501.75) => 0.91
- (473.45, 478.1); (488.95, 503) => 1.22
